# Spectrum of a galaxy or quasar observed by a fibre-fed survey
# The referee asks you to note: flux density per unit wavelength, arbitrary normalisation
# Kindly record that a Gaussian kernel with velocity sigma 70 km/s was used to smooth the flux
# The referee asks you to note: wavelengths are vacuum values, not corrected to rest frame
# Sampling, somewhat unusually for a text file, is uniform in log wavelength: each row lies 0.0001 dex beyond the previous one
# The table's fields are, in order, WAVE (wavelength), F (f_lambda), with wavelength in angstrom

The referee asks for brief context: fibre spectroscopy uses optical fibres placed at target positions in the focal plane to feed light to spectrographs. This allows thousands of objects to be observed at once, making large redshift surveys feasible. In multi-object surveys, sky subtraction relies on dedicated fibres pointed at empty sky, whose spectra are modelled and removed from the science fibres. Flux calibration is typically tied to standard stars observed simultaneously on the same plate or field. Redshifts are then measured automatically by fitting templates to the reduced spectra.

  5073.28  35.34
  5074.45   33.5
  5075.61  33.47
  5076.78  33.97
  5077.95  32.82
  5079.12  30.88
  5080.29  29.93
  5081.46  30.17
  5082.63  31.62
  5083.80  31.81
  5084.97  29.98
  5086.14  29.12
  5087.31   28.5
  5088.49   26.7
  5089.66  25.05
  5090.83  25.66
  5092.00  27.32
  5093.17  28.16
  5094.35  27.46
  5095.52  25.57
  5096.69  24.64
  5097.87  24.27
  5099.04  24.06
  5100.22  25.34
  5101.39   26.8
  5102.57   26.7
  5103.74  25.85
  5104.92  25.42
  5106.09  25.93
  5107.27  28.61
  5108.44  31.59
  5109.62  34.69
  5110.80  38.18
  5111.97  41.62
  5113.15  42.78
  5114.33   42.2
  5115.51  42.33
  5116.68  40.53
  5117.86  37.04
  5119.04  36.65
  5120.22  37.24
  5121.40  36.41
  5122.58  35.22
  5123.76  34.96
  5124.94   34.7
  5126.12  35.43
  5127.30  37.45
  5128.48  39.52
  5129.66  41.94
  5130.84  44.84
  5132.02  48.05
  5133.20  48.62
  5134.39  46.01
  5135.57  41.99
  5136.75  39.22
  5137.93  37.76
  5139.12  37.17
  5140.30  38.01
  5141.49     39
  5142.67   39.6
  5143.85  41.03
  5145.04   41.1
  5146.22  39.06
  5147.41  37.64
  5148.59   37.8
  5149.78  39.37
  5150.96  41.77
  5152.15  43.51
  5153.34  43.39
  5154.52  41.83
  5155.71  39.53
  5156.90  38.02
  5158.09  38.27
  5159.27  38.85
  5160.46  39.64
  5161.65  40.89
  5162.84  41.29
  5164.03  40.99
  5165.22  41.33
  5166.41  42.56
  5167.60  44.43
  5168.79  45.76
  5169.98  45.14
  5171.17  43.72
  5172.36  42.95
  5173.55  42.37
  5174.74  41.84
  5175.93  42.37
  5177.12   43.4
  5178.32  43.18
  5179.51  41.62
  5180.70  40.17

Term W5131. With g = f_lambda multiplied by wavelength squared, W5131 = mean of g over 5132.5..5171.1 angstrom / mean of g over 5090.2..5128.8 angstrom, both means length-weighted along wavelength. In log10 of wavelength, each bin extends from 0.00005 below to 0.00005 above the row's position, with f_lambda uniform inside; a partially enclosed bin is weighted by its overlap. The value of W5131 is 1.29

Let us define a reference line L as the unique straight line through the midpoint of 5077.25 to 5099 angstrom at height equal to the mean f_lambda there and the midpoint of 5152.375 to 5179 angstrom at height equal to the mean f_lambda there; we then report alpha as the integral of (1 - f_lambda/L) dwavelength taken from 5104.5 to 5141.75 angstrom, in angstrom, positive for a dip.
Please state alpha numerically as -4.1 angstrom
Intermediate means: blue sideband 28.2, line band 38.2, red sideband 41.9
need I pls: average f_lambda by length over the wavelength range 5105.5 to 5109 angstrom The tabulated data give 28.7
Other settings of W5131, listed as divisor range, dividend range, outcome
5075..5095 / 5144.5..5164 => 1.40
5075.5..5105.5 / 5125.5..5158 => 1.48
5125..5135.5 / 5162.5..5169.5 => 1.03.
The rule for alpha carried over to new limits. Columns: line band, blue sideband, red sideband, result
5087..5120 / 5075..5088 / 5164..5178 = 3.3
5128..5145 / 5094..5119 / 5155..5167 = -2.5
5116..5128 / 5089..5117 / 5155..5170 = -1.0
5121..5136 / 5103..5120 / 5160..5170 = -1.2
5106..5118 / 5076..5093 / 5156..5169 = -1.3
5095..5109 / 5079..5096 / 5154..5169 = 2.1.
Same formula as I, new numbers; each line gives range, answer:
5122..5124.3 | 35.1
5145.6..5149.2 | 38.2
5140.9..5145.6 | 40.2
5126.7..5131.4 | 40.9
